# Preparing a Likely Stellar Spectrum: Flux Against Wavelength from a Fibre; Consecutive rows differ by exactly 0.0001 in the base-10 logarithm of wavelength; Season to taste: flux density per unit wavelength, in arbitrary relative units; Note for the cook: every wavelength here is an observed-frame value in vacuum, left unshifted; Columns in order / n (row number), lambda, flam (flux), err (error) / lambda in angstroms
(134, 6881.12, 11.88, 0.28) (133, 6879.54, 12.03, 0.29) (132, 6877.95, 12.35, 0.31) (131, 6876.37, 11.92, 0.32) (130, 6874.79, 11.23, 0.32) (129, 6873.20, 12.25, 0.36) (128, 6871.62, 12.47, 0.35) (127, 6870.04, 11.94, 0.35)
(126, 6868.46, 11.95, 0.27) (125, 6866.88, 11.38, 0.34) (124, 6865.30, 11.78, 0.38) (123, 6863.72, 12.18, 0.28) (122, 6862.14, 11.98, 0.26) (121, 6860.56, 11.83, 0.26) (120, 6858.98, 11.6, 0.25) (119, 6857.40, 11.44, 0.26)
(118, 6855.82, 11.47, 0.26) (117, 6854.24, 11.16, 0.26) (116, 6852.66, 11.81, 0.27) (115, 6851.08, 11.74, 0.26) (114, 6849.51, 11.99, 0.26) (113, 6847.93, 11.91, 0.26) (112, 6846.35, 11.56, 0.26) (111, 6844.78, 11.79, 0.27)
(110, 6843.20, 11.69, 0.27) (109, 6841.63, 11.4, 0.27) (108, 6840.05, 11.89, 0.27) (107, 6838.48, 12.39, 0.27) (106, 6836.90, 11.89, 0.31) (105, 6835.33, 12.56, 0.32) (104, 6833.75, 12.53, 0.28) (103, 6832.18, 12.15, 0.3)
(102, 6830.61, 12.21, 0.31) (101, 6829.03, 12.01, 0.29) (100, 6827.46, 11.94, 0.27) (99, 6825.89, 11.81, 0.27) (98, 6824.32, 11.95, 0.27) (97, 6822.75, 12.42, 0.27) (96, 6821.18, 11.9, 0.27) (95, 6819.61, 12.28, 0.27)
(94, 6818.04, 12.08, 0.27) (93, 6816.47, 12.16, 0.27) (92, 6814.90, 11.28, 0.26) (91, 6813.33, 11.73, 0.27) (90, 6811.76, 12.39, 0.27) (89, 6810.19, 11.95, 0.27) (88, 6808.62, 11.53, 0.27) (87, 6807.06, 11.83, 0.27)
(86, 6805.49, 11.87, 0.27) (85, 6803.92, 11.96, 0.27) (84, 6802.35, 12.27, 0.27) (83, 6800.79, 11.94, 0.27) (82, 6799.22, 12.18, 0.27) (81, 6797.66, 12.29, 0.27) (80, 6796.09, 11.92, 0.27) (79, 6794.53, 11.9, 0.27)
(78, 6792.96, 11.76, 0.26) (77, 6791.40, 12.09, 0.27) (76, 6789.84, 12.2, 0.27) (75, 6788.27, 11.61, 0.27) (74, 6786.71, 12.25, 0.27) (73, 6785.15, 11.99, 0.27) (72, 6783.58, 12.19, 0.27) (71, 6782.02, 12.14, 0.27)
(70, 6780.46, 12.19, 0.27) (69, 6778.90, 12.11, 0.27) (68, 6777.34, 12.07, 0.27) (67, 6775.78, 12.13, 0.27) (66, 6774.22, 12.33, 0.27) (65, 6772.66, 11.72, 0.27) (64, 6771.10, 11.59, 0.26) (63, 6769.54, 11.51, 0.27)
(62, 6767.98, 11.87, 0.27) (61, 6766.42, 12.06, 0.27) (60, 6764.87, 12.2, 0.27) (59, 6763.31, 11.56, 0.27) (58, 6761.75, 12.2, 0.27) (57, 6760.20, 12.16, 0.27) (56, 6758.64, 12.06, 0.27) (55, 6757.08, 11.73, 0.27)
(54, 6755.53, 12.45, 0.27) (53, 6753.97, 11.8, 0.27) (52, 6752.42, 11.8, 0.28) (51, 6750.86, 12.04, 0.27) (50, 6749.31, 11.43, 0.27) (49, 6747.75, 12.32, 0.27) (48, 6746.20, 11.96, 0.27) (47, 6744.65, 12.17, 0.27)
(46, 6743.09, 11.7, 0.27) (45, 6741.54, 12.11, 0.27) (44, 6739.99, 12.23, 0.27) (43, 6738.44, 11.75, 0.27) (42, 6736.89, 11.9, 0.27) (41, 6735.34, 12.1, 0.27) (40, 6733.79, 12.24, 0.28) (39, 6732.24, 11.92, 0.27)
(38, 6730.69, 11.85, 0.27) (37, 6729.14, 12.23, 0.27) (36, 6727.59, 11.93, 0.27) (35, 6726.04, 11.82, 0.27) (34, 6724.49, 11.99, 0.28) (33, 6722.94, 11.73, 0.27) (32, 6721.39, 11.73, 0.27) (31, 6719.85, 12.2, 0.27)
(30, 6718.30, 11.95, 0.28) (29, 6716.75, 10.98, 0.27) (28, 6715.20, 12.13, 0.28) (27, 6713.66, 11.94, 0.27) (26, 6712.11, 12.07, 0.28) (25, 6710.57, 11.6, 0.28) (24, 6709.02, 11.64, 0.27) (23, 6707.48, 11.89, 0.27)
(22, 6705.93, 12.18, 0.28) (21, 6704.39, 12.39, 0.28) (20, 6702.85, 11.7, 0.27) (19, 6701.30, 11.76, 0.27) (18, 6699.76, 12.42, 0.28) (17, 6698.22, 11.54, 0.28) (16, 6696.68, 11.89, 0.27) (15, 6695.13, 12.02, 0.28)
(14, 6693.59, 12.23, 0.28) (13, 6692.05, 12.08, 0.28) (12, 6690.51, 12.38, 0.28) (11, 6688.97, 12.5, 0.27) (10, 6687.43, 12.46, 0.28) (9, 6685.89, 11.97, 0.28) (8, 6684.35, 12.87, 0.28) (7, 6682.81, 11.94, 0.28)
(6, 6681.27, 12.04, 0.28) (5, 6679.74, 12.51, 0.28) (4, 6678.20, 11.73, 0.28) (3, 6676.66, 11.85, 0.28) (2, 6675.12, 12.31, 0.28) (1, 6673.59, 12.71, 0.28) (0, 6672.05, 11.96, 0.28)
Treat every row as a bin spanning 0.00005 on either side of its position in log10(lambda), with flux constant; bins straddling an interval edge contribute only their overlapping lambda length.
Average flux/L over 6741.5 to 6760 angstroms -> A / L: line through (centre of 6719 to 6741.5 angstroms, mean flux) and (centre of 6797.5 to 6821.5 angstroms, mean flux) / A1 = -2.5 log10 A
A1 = 0.00 mag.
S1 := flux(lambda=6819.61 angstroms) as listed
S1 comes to 12.28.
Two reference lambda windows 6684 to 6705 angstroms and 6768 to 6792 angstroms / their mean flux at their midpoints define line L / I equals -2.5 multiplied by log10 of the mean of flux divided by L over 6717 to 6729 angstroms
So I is 0.020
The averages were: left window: 12.1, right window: 12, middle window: 11.9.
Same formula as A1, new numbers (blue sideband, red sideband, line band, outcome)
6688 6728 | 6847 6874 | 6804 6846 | -0.01 mag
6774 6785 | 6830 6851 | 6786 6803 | 0.01 mag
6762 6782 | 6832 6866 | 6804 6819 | 0.00 mag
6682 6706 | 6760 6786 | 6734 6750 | 0.01 mag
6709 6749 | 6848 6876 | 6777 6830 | -0.01 mag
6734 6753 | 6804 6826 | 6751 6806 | 0.00 mag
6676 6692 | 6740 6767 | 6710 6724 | 0.03 mag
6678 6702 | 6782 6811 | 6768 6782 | 0.01 mag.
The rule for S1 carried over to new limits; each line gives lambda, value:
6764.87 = 12.2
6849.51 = 11.99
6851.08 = 11.74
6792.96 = 11.76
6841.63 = 11.4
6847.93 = 11.91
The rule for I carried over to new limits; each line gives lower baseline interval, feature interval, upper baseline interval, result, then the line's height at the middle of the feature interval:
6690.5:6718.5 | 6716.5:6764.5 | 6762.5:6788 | 0.00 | 12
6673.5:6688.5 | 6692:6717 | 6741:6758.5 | 0.02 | 12.1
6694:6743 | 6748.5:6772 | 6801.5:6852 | 0.00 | 11.9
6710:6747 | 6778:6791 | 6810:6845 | -0.01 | 12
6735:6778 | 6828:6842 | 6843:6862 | -0.04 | 11.7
